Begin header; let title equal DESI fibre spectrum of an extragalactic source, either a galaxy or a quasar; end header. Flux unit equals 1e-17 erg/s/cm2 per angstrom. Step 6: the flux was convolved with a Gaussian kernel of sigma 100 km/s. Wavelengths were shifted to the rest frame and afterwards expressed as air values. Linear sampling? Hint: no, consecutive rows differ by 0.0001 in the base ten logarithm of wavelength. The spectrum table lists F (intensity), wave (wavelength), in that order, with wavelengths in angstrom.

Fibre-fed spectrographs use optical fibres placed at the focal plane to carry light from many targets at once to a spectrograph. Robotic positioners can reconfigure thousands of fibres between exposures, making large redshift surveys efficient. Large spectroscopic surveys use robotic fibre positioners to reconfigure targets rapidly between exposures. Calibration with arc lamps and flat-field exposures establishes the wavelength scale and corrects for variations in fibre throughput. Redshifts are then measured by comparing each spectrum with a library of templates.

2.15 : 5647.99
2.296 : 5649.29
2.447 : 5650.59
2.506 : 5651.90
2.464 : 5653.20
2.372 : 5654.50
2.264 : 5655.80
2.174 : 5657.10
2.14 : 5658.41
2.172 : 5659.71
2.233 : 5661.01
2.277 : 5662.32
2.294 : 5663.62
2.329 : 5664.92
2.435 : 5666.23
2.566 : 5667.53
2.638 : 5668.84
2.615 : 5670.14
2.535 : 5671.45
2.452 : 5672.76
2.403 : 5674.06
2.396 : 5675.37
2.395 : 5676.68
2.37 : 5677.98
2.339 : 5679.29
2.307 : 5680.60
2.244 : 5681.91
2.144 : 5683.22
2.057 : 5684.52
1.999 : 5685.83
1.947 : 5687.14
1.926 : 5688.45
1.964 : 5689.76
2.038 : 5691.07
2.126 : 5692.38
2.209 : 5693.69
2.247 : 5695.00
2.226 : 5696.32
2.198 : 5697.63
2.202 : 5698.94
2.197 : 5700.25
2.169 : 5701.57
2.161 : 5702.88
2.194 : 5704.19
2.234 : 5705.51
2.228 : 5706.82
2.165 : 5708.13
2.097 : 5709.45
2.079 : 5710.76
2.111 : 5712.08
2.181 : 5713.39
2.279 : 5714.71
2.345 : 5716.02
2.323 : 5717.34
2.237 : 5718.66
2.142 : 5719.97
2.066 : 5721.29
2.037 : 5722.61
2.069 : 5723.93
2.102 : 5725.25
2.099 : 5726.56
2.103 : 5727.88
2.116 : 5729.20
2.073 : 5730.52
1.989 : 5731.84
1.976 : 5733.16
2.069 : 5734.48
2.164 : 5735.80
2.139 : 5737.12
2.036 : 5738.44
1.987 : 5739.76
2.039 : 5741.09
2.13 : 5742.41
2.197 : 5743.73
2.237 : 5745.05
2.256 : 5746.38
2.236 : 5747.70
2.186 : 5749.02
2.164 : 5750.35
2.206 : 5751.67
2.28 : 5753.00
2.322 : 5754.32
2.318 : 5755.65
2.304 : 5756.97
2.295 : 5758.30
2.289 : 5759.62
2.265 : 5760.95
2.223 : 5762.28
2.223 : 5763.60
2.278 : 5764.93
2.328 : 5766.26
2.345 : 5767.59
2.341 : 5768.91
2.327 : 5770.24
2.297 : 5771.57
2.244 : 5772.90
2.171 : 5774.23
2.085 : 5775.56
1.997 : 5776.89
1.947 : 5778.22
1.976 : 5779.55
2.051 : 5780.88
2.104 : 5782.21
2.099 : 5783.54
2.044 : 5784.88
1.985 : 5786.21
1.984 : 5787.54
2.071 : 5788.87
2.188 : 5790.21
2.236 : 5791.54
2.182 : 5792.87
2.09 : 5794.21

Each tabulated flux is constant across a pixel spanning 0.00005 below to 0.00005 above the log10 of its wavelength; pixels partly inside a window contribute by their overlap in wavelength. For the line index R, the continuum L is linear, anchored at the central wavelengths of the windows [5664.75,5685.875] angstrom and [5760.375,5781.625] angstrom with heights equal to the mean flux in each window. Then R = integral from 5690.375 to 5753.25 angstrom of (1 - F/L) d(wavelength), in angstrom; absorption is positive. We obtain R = 3.7 angstrom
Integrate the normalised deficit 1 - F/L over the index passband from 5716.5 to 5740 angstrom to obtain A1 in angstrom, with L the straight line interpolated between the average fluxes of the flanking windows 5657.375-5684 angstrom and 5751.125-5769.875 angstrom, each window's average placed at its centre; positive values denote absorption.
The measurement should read 2.2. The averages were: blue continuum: 2.36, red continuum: 2.29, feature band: 2.1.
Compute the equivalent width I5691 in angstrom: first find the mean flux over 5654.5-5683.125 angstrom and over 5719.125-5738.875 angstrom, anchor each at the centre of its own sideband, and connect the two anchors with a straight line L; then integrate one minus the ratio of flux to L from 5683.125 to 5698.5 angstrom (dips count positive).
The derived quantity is 1.1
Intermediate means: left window 2.36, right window 2.08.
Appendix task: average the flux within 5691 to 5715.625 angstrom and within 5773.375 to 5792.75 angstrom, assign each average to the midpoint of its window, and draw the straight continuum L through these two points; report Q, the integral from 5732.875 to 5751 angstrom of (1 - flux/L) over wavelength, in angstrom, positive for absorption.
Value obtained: 0.0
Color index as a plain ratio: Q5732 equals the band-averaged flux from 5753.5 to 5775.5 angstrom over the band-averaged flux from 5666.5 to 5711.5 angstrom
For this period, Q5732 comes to 1.0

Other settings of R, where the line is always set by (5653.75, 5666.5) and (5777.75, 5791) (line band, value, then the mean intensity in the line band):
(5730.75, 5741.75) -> 0.4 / 2.05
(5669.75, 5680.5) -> -0.9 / 2.43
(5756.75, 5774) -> -1.7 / 2.29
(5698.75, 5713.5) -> 0.1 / 2.17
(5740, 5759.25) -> -1.0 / 2.22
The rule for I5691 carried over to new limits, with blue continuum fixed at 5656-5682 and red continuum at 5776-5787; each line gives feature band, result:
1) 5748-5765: -1.3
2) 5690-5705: 0.7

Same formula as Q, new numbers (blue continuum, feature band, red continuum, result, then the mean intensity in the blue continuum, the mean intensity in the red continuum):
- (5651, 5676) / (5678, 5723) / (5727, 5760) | 2.3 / 2.38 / 2.16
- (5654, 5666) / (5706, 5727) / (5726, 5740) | -0.5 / 2.26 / 2.07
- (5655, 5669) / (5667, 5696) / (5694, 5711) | -0.2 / 2.31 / 2.19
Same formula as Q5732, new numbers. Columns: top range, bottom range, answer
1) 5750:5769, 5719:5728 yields 1.09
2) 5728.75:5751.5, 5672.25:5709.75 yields 0.97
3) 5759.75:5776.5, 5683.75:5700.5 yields 1.07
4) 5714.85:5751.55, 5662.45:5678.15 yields 0.87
